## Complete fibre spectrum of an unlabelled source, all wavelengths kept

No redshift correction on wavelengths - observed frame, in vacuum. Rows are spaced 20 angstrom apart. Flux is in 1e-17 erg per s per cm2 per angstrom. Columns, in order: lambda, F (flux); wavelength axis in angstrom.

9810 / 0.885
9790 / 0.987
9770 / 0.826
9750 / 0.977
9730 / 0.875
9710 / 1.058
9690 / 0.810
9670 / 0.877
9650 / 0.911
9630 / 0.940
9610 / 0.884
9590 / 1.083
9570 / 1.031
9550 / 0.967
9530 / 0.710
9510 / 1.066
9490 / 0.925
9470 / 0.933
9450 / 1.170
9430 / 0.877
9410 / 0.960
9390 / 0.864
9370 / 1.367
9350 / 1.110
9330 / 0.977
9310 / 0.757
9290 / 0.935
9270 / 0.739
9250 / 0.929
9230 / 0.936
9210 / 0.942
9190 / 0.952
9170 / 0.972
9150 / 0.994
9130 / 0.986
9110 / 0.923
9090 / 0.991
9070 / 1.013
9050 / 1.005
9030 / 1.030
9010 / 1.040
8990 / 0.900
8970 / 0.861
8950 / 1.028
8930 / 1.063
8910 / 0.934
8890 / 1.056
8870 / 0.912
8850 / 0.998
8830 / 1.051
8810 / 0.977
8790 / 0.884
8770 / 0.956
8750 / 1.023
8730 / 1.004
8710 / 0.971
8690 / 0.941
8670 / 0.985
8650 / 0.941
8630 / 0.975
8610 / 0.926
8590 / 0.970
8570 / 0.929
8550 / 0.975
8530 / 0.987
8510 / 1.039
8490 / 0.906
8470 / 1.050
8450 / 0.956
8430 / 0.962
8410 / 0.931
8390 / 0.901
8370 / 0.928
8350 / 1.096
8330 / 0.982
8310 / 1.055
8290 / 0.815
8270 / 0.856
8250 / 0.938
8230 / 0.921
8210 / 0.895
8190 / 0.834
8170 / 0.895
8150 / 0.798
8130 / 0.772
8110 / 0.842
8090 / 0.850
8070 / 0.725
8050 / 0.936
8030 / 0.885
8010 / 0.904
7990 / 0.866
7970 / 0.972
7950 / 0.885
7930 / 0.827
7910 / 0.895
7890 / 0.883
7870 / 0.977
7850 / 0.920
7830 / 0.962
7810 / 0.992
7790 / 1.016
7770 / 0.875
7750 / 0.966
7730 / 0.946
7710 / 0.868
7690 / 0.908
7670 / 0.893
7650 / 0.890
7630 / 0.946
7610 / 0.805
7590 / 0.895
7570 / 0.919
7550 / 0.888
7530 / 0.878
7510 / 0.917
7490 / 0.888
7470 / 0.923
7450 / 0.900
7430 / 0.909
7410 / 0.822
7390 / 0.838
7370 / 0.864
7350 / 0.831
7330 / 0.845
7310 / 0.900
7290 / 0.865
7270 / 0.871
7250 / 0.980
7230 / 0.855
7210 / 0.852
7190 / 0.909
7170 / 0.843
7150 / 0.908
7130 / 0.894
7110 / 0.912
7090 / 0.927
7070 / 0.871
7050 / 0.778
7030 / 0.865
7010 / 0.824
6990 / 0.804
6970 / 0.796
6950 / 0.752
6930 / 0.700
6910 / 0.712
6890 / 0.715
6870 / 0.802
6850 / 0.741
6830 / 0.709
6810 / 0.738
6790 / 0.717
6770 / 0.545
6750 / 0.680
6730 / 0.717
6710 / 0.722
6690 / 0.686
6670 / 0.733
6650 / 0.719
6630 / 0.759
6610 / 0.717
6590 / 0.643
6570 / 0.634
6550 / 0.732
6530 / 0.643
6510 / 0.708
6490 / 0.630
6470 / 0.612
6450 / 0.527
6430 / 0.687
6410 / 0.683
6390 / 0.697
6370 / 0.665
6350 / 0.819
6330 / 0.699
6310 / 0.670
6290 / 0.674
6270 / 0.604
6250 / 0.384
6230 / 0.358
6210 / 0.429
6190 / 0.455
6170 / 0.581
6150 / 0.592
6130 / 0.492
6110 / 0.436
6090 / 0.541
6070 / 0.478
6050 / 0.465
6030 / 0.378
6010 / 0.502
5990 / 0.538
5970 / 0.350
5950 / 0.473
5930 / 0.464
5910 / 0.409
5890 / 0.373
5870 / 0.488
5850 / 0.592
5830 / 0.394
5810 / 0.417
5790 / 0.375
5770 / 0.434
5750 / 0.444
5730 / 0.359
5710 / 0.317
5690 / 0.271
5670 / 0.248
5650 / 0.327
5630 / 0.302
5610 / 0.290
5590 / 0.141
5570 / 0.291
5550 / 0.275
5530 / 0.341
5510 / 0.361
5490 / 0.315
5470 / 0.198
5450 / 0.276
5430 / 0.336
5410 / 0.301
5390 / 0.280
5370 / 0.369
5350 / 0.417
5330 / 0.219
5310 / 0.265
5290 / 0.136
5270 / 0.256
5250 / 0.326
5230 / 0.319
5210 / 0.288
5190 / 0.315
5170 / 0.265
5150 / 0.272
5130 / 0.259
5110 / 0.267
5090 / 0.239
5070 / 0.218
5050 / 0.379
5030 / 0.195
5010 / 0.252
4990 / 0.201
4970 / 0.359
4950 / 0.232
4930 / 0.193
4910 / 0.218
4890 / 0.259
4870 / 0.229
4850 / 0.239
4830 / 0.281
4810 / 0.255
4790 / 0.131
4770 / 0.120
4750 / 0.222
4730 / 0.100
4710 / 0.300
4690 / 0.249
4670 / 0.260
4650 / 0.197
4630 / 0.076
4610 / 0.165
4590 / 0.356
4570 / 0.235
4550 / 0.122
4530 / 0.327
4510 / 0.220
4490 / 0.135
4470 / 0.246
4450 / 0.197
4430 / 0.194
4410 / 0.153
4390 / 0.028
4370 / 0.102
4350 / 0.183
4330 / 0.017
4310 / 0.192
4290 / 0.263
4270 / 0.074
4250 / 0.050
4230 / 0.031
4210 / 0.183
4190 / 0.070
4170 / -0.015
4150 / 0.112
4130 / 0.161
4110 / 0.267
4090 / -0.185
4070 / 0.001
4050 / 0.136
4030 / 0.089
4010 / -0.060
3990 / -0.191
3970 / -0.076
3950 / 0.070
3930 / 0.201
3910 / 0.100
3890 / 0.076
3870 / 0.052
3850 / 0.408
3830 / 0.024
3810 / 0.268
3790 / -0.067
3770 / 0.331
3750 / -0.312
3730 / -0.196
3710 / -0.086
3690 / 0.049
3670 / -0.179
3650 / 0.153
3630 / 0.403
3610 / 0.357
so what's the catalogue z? 0.572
